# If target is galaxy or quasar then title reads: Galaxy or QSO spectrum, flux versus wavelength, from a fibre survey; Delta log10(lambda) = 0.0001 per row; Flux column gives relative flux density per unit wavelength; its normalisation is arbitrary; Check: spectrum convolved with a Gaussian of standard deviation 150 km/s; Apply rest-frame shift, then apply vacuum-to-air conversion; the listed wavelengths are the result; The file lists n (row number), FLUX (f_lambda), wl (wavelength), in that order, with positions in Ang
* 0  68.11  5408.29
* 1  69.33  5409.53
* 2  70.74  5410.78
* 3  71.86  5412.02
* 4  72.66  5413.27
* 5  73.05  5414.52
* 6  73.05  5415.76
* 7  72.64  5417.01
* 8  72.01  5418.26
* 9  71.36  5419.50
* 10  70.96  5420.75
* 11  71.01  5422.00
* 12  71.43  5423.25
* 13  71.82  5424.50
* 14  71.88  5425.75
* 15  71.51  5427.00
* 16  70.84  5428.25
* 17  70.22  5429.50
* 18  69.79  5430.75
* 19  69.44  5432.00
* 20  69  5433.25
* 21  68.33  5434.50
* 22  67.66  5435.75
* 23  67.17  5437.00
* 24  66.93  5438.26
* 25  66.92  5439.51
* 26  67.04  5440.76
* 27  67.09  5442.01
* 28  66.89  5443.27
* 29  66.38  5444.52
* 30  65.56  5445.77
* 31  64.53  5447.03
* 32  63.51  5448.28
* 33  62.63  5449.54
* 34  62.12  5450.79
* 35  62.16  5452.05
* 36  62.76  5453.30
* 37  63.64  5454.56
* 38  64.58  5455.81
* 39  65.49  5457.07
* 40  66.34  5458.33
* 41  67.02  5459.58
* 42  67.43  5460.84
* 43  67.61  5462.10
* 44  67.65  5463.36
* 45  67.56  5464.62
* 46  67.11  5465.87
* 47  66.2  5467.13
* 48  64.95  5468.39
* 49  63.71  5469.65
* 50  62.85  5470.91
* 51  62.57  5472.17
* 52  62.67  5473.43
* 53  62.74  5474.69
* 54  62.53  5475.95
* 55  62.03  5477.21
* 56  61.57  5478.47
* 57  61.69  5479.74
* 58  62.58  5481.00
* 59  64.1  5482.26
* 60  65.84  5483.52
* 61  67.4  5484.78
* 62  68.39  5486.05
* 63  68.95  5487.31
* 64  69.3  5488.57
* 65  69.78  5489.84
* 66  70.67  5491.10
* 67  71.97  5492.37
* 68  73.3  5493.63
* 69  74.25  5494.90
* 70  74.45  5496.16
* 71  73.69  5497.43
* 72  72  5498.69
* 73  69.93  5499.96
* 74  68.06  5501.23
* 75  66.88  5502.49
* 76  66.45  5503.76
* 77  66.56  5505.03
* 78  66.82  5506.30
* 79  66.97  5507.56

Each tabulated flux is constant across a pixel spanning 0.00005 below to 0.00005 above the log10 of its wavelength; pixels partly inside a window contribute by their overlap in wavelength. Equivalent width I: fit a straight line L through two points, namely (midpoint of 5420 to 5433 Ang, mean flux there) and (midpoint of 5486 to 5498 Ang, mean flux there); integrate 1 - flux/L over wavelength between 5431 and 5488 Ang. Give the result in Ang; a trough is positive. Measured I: 4.7 Ang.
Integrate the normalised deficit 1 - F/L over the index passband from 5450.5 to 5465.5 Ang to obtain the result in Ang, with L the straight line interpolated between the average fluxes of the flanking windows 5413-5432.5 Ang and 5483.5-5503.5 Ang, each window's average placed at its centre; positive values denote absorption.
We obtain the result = 1.2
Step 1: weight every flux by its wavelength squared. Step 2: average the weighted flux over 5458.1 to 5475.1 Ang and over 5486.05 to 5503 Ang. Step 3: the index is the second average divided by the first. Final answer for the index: 1.10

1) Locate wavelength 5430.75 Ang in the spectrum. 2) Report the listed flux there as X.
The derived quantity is 69.79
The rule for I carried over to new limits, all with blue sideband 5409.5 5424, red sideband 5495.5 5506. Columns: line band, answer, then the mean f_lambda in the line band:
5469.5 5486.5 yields 1.6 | 63.6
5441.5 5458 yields 1.5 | 64.4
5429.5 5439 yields 0.4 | 68.4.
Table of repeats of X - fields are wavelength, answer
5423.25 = 71.43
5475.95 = 62.53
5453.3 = 62.76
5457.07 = 65.49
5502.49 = 66.88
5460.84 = 67.43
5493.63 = 73.3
